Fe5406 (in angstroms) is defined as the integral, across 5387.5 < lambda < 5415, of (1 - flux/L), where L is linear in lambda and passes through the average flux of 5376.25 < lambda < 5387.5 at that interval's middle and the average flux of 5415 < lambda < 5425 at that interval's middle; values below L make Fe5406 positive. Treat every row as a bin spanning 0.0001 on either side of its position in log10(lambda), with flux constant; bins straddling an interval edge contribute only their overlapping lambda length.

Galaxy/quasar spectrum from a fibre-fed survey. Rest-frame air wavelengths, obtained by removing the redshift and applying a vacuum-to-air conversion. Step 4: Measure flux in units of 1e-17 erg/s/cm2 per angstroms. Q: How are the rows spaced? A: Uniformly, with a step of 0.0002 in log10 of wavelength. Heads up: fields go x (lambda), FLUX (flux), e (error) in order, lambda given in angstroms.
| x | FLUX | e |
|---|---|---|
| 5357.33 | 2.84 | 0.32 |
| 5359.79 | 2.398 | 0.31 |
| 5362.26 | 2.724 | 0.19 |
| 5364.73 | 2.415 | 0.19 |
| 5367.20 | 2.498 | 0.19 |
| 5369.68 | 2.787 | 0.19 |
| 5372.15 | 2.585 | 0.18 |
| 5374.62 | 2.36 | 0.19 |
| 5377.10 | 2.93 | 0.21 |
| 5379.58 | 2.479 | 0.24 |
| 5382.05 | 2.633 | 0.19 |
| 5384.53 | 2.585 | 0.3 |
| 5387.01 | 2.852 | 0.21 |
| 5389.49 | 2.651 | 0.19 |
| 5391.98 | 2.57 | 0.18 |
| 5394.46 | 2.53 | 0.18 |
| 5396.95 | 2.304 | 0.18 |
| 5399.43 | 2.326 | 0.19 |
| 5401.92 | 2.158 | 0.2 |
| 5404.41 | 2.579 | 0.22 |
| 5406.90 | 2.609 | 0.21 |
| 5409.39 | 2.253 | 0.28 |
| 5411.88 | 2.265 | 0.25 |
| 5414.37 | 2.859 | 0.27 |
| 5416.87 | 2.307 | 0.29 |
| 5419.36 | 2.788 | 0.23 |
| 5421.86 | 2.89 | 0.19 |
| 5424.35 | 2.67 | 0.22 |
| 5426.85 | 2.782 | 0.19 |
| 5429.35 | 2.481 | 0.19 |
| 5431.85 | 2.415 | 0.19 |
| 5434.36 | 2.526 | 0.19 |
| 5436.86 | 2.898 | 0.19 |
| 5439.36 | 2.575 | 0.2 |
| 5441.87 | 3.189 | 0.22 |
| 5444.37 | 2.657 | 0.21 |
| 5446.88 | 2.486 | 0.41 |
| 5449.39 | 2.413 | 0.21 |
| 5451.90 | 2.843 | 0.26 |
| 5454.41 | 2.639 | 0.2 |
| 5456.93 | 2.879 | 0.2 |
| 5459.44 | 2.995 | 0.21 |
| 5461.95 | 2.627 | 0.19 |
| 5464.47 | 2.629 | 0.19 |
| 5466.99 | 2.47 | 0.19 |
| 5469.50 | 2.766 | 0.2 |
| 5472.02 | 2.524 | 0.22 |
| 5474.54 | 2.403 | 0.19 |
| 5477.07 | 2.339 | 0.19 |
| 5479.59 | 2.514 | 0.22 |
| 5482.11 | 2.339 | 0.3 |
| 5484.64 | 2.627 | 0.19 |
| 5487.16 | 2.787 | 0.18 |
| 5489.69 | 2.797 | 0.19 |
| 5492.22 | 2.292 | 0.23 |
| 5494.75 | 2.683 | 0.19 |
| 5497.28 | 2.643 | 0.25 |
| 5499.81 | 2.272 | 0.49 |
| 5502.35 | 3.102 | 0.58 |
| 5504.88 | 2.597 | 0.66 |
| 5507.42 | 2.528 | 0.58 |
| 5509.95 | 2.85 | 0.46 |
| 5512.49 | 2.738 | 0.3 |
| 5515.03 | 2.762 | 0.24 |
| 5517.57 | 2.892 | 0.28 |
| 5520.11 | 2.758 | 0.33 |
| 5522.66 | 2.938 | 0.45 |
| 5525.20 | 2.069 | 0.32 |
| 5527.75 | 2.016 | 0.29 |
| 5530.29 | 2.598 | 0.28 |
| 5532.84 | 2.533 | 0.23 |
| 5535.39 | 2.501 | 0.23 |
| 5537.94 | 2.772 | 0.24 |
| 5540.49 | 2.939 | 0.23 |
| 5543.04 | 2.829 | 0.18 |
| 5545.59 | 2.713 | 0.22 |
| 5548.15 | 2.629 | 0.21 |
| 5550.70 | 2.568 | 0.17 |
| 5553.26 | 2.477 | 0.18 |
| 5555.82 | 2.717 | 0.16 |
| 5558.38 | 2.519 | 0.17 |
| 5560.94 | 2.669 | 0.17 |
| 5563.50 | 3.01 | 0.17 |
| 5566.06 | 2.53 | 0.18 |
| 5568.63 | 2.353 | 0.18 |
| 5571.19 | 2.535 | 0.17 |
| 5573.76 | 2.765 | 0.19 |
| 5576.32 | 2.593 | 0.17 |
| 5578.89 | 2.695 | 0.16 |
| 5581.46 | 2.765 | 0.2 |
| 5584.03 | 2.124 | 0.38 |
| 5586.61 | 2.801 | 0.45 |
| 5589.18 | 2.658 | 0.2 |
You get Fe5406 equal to 2.2 angstroms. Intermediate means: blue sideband 2.68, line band 2.47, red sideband 2.68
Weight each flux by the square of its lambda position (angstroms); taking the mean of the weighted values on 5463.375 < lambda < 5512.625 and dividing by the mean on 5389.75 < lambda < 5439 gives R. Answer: 1.05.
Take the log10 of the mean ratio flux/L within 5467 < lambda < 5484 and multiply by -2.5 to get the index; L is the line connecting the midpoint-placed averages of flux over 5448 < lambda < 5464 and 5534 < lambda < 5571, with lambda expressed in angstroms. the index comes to 0.09 mag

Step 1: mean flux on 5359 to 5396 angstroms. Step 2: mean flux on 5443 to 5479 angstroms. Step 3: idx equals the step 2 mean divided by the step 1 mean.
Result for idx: 1.01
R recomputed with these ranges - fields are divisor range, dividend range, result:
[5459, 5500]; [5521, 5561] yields 1.03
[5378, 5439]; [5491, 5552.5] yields 1.07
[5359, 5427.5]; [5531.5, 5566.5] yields 1.10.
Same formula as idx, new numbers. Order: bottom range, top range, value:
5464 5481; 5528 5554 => 1.05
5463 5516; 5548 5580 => 1.01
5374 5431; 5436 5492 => 1.03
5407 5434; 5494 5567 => 1.03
